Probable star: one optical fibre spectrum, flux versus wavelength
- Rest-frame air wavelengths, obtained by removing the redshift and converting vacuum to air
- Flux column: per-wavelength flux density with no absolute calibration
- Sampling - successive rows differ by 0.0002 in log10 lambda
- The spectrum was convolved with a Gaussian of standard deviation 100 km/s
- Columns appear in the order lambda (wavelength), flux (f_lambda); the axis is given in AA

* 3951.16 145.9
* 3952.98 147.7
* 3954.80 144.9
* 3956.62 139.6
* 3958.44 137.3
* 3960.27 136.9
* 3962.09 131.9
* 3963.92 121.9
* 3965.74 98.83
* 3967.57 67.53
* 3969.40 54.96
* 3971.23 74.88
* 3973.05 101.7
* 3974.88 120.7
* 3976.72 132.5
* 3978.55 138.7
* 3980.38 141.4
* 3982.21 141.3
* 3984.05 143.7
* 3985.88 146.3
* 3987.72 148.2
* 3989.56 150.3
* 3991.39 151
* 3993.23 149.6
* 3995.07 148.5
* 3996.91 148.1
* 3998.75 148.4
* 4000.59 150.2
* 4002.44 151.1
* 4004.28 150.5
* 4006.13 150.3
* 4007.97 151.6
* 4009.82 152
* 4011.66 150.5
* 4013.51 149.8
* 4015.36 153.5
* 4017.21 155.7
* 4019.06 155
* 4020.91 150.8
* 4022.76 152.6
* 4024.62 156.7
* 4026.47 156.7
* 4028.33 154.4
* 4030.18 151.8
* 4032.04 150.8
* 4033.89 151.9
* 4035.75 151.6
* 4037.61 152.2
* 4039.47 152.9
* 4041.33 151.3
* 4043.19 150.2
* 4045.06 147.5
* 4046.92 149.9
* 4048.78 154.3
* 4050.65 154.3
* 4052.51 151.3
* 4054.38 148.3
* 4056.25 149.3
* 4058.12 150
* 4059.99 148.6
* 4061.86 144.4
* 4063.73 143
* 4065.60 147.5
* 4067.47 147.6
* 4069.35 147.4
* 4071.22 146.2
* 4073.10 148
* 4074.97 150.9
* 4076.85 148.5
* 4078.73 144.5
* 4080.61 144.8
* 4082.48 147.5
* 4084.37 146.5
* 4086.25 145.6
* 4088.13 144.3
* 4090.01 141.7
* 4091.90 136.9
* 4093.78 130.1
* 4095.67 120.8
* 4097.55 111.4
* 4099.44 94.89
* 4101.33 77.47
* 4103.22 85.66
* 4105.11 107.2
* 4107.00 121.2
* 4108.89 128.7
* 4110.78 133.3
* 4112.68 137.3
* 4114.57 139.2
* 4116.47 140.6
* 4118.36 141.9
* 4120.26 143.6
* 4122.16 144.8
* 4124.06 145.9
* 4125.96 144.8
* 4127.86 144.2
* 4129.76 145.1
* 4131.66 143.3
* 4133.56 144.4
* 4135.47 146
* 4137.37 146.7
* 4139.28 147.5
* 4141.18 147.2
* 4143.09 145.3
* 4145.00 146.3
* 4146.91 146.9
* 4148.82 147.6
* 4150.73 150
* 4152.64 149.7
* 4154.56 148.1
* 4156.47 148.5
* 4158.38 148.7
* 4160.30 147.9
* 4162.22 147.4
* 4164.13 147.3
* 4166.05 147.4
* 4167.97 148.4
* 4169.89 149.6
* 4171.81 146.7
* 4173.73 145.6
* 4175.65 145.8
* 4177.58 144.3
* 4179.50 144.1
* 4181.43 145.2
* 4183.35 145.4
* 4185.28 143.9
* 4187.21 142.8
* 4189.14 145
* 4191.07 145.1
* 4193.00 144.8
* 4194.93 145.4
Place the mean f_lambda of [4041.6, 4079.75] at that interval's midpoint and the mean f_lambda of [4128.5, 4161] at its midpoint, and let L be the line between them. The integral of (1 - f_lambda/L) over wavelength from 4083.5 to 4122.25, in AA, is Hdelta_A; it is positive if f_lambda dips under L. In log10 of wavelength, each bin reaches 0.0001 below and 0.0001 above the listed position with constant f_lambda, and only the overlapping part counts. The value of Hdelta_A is 5.5 AA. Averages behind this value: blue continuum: 149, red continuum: 147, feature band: 127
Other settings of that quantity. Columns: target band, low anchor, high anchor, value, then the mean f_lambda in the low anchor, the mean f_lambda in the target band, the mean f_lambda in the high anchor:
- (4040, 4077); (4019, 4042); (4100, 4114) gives -2.9 AA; 153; 149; 113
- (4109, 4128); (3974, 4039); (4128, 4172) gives 0.9 AA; 149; 141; 147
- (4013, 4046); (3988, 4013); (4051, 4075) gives -0.8 AA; 150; 153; 148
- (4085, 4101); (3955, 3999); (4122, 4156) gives 1.6 AA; 128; 127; 146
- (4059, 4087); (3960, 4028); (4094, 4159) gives -2.1 AA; 138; 147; 136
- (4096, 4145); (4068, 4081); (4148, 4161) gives 5.2 AA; 147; 132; 149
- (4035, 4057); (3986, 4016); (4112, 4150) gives -0.4 AA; 150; 151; 145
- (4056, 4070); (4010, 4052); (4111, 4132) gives 0.2 AA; 152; 147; 142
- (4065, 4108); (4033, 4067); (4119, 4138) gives 4.6 AA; 150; 132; 145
